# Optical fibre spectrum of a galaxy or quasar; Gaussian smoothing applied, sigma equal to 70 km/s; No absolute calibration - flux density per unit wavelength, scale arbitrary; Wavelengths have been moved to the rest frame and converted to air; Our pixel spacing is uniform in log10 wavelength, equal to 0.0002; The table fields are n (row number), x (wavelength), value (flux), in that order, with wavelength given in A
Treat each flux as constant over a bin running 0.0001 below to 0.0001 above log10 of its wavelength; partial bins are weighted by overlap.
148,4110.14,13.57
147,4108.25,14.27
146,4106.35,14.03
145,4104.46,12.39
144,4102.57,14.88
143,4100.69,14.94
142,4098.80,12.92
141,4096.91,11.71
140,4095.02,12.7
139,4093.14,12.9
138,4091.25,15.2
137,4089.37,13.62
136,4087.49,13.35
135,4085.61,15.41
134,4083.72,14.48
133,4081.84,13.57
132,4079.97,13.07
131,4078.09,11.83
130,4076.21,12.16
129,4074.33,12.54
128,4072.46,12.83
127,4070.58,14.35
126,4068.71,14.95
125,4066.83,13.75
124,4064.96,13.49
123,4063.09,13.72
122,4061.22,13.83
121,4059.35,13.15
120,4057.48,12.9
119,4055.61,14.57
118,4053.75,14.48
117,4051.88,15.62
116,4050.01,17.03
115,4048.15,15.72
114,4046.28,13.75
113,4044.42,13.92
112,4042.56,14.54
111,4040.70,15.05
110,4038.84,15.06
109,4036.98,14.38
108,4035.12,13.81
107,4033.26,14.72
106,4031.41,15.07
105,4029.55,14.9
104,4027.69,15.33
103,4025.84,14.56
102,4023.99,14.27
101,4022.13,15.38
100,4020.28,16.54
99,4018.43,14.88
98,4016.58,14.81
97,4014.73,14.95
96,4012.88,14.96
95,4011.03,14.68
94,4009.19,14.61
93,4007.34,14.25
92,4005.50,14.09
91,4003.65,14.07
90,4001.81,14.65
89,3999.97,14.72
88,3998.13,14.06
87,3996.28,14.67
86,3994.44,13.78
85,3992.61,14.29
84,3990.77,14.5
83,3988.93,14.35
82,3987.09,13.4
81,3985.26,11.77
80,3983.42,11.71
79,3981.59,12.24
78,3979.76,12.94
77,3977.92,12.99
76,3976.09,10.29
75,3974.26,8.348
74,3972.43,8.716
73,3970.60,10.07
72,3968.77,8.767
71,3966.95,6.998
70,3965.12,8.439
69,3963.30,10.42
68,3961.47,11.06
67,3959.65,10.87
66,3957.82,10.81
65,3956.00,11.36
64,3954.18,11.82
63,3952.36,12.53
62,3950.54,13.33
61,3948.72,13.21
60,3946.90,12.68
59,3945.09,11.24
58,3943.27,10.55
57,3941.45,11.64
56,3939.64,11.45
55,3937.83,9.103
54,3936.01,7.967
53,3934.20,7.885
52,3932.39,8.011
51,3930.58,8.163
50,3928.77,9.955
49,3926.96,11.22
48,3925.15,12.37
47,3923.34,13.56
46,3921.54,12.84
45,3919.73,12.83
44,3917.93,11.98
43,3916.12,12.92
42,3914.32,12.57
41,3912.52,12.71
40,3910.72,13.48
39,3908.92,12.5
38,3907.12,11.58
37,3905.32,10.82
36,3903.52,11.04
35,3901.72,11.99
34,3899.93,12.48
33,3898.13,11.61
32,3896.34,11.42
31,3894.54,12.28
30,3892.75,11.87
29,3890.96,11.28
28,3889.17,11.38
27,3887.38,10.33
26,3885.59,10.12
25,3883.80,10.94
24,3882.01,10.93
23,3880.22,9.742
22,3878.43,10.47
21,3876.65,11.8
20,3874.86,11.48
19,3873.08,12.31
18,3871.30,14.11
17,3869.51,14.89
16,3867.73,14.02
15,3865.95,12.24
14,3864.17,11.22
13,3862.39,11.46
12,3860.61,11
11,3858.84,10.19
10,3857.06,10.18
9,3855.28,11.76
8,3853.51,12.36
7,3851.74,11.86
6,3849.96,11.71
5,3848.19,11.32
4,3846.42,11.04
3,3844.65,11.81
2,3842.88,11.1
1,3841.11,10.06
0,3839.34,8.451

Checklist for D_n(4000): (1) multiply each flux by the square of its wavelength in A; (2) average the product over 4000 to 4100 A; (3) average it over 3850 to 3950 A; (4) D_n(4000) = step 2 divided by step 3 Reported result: 1.3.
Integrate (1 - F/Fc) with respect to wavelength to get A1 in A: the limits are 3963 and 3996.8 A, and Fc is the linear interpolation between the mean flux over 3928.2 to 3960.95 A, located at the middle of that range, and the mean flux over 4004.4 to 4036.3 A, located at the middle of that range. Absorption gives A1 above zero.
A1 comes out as 3.2 A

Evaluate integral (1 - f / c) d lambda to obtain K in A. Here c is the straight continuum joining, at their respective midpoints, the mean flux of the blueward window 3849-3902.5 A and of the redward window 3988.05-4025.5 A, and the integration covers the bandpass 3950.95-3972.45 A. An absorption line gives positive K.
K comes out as 5.2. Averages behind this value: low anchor 11.6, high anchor 14.6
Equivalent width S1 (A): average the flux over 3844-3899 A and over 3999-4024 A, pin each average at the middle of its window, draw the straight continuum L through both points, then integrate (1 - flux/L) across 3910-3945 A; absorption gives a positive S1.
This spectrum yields 4.7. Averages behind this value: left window 11.6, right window 14.8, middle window 11.1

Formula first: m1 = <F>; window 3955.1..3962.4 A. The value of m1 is 11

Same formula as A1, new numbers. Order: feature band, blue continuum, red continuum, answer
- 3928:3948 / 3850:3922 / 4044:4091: 4.1 A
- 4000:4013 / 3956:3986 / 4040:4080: -2.9 A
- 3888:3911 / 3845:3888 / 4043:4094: 0.4 A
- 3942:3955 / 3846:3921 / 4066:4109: 0.2 A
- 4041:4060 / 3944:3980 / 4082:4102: -2.7 A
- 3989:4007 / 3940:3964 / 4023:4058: -1.4 A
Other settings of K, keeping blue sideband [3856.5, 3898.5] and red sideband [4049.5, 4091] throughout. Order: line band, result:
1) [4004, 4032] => -3.5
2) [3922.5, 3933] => 1.3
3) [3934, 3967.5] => 4.4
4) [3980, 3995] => -0.4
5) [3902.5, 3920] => -0.4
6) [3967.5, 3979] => 2.6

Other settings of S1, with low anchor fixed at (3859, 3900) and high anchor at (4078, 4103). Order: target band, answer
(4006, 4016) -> -1.37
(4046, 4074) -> -1.86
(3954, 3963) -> 0.96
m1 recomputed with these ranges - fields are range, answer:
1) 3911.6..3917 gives 12.8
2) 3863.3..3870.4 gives 13.1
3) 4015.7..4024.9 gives 15.2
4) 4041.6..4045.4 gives 14.3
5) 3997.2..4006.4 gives 14.3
